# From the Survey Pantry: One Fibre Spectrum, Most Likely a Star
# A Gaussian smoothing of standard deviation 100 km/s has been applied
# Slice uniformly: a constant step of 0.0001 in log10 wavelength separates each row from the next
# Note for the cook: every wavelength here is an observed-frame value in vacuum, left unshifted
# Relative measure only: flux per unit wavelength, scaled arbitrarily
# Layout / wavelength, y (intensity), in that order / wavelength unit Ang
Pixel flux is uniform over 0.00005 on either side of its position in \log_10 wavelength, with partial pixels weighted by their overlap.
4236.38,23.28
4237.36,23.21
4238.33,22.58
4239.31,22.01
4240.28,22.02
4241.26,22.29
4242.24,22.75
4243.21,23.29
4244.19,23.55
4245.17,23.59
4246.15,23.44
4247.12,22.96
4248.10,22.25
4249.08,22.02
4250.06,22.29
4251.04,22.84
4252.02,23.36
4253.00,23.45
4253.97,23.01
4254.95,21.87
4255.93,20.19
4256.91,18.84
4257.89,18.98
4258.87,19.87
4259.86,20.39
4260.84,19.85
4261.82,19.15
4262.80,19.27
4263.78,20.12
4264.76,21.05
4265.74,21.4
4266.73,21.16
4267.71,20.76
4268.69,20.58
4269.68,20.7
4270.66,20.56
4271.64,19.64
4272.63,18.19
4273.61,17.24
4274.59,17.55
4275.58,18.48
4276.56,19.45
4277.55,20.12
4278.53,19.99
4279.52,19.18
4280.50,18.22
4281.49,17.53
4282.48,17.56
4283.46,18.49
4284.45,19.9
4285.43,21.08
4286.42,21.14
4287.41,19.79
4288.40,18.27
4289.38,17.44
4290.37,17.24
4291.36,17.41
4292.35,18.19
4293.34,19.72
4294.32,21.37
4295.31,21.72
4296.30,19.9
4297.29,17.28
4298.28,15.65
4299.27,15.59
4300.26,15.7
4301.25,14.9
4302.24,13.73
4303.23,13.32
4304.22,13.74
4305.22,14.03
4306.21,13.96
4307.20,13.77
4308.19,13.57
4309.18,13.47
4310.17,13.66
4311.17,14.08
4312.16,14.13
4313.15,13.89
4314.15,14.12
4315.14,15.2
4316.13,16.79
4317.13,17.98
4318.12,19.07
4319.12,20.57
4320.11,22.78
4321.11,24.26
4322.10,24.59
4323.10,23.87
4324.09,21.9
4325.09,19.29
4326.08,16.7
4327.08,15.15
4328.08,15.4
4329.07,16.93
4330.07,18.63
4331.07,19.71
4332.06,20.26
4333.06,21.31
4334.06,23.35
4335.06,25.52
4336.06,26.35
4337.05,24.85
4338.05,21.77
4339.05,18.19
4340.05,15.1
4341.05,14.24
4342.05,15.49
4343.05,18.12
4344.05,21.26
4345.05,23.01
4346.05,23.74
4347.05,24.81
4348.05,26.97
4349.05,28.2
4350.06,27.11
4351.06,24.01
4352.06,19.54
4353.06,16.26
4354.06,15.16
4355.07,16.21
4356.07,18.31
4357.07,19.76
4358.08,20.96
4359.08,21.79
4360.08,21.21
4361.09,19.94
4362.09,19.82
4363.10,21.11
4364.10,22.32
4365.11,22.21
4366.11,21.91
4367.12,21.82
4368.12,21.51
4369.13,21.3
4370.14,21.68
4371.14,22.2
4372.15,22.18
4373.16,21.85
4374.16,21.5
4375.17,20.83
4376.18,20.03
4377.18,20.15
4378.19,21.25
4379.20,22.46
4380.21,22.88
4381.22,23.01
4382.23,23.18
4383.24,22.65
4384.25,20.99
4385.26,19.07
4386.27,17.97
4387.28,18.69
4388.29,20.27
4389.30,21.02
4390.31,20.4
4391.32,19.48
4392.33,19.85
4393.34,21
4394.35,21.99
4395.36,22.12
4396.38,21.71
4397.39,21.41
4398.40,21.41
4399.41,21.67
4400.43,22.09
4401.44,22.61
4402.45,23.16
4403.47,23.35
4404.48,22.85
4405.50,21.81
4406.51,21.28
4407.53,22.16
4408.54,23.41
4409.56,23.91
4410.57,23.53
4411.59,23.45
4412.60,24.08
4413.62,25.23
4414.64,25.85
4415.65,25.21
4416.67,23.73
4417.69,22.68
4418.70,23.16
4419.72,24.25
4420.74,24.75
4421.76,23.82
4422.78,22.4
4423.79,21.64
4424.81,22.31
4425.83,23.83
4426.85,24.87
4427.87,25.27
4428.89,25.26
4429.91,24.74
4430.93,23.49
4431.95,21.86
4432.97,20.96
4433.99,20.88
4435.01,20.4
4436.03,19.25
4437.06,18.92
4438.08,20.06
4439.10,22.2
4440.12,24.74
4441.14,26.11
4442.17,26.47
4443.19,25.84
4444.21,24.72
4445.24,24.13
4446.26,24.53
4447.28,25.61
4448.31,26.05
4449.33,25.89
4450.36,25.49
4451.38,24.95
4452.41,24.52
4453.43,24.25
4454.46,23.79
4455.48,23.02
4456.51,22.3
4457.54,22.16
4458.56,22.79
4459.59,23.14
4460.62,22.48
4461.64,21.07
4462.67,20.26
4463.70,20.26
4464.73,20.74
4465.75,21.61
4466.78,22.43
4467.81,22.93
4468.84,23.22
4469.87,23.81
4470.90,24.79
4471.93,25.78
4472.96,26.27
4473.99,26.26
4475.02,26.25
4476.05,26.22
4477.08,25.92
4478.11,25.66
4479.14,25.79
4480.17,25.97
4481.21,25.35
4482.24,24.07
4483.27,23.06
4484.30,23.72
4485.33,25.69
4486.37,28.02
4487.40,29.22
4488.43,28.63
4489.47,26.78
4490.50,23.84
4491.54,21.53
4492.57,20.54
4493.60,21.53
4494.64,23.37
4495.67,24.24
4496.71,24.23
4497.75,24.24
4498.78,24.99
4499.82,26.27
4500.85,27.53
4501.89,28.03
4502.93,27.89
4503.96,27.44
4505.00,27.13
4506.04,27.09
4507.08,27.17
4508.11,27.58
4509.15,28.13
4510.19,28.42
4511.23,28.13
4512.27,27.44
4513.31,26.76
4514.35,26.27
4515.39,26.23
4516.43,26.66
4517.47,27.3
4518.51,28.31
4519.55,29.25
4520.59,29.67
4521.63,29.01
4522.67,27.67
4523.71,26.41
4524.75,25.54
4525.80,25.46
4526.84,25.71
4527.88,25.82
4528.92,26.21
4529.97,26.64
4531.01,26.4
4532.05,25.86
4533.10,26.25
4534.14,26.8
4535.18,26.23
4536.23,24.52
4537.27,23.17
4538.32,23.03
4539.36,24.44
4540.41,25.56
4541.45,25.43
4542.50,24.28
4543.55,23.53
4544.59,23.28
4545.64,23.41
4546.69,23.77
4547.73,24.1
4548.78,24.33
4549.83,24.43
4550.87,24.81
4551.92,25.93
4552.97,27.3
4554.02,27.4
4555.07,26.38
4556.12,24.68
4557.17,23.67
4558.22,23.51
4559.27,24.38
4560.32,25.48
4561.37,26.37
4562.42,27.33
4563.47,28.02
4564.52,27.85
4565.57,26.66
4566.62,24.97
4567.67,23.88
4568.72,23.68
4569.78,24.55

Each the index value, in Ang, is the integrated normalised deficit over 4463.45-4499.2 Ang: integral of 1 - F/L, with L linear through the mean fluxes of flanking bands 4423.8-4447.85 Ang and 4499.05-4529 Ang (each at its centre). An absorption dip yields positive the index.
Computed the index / 1.5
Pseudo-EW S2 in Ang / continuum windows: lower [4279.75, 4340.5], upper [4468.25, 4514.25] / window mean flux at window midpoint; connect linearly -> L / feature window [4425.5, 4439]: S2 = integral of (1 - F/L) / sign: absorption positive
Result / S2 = 0.6 Ang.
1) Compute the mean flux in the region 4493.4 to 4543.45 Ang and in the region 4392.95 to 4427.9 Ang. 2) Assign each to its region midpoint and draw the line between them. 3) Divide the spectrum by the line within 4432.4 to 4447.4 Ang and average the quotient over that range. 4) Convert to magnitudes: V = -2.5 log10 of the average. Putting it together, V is 0.05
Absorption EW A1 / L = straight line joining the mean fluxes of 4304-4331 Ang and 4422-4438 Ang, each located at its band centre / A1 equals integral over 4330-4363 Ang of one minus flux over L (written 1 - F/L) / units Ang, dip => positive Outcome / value -4.4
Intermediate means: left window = 17.2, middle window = 21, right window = 22.4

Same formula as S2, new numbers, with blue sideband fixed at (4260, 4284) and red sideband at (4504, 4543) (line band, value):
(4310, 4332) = 2.8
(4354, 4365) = 1.0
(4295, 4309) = 3.4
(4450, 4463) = 0.8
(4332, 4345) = 0.5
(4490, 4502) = 0.8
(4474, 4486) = 0.0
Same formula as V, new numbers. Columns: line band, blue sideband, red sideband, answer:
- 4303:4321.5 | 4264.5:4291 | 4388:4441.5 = 0.26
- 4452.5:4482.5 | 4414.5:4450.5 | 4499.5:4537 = 0.06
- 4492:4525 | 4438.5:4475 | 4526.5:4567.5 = -0.08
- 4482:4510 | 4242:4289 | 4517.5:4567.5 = -0.04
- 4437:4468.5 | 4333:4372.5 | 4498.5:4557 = 0.03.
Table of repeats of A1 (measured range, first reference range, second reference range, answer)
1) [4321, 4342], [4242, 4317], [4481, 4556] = 0.13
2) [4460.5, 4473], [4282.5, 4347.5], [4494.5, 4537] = 1.05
